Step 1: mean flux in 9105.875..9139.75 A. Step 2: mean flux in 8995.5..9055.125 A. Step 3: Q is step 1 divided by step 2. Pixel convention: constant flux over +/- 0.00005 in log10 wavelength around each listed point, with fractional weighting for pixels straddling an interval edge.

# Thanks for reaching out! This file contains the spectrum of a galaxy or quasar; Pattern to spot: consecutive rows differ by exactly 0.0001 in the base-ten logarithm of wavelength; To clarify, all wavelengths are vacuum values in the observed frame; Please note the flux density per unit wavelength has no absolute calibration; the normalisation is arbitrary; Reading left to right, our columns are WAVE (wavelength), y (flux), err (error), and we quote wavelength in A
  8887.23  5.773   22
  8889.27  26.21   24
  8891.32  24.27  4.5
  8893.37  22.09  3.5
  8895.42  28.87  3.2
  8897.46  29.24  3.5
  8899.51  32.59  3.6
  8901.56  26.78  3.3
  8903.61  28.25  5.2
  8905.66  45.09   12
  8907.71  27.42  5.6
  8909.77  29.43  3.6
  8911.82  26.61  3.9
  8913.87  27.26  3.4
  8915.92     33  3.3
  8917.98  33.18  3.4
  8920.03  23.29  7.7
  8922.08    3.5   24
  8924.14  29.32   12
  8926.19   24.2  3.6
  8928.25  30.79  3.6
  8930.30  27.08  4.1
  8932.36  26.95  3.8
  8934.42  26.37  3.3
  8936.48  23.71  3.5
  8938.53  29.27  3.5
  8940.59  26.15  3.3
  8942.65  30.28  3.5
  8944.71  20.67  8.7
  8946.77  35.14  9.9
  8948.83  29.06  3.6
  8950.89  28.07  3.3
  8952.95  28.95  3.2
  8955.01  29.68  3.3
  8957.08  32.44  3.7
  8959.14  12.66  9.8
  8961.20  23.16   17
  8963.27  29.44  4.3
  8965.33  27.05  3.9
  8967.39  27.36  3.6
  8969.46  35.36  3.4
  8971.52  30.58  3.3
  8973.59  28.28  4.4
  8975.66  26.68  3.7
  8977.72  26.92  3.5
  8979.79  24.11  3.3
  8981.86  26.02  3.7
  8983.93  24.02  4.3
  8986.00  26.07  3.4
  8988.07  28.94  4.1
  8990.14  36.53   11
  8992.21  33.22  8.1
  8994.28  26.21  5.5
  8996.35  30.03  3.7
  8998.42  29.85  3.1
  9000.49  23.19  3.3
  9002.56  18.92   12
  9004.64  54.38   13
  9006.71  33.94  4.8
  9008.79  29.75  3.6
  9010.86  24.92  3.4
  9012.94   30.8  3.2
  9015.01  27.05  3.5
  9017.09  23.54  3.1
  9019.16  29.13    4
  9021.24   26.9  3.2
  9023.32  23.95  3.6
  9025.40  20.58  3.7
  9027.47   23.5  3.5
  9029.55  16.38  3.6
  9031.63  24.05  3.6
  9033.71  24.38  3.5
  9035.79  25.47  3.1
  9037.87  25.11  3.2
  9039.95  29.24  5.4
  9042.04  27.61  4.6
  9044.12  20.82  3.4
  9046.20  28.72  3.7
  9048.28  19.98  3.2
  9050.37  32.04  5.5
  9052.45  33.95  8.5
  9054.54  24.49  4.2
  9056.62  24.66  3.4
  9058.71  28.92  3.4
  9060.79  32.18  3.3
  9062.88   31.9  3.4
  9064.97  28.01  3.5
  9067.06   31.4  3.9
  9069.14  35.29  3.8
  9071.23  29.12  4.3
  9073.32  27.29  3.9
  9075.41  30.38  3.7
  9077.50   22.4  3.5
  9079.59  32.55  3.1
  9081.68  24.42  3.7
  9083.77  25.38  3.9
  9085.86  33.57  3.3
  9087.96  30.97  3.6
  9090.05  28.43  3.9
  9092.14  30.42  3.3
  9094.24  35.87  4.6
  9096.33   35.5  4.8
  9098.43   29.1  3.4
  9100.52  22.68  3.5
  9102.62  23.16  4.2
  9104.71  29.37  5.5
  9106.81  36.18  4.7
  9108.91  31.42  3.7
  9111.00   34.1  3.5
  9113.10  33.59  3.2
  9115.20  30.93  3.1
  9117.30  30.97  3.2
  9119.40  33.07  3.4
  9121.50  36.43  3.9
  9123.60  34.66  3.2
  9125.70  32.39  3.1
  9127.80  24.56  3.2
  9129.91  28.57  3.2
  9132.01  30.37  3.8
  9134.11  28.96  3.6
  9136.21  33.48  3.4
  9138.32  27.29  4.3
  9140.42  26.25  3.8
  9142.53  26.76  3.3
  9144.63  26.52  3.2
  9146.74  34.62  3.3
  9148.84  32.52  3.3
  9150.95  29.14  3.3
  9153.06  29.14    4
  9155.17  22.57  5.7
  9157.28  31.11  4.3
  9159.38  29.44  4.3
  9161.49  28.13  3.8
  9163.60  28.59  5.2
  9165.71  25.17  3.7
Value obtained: 1.2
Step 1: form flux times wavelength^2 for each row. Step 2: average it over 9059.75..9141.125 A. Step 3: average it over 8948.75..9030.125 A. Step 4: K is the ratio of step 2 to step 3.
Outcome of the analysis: 1.1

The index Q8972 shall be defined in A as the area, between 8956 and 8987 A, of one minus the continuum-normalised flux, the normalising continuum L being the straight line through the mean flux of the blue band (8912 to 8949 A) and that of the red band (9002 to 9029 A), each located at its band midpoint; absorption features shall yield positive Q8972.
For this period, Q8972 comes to 0.8 A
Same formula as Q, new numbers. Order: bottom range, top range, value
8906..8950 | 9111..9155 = 1.12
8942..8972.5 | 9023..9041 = 0.84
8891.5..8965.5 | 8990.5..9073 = 1.02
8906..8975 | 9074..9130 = 1.11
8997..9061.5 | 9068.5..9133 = 1.12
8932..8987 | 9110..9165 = 1.11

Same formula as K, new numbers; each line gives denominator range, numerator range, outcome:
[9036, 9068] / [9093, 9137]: 1.14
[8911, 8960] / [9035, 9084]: 1.08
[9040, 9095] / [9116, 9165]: 1.05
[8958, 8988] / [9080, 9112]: 1.17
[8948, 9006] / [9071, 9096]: 1.06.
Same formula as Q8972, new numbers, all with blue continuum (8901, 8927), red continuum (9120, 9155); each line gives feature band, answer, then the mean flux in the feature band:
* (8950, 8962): 0.91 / 25.9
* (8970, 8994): -0.10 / 28.4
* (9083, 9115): -1.27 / 30.7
